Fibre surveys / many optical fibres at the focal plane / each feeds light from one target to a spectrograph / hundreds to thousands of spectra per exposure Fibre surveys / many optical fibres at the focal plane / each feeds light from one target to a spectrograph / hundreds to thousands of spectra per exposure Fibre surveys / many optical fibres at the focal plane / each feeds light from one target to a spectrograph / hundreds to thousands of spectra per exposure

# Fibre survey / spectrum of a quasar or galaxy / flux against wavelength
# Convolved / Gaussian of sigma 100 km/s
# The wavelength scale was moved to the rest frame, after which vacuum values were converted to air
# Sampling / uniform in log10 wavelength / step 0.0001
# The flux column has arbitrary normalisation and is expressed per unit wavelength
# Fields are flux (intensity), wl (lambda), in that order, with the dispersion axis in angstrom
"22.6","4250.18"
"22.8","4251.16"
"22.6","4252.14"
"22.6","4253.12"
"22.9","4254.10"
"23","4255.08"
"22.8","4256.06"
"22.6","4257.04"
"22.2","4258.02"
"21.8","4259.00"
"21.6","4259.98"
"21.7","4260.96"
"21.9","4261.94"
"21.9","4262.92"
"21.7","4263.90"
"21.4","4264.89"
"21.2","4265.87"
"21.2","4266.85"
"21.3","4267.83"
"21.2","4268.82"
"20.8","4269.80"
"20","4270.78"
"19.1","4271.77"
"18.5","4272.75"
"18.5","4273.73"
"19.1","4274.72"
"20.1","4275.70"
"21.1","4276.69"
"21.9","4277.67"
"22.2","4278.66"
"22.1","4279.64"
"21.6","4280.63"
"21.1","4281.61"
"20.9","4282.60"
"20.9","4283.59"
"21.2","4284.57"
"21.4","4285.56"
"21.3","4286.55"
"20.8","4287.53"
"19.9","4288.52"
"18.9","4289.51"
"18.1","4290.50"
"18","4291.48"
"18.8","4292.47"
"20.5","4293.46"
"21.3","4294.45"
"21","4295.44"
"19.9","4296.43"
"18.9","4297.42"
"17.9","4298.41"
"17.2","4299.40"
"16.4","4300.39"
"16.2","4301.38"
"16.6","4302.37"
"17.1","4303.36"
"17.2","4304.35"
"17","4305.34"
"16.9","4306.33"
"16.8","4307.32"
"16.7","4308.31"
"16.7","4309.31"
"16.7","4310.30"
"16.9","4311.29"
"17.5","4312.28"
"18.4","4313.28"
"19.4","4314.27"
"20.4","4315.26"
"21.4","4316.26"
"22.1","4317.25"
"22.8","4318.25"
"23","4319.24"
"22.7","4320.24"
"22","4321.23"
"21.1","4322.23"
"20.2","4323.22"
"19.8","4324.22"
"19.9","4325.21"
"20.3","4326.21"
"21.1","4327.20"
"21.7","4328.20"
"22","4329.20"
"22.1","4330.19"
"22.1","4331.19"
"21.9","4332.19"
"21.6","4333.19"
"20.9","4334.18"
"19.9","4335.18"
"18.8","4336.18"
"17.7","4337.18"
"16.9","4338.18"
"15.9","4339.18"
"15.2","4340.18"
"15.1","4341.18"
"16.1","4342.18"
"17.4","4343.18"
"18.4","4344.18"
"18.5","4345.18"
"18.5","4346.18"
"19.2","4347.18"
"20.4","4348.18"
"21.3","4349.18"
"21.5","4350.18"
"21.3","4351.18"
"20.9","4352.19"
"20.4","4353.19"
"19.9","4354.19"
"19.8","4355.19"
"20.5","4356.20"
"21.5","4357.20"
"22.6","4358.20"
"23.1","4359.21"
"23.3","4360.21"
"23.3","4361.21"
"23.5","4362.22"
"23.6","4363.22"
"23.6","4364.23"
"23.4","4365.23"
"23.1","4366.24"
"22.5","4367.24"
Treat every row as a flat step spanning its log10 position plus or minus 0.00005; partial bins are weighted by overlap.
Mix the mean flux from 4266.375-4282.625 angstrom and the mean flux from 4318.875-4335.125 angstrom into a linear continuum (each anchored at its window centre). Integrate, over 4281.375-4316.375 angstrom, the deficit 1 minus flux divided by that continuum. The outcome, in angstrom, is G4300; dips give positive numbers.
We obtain 3.69 angstrom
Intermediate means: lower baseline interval 20.6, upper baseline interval 21.3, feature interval 18.7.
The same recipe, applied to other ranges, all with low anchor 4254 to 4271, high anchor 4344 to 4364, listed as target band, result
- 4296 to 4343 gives 5.1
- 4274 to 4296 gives 1.1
